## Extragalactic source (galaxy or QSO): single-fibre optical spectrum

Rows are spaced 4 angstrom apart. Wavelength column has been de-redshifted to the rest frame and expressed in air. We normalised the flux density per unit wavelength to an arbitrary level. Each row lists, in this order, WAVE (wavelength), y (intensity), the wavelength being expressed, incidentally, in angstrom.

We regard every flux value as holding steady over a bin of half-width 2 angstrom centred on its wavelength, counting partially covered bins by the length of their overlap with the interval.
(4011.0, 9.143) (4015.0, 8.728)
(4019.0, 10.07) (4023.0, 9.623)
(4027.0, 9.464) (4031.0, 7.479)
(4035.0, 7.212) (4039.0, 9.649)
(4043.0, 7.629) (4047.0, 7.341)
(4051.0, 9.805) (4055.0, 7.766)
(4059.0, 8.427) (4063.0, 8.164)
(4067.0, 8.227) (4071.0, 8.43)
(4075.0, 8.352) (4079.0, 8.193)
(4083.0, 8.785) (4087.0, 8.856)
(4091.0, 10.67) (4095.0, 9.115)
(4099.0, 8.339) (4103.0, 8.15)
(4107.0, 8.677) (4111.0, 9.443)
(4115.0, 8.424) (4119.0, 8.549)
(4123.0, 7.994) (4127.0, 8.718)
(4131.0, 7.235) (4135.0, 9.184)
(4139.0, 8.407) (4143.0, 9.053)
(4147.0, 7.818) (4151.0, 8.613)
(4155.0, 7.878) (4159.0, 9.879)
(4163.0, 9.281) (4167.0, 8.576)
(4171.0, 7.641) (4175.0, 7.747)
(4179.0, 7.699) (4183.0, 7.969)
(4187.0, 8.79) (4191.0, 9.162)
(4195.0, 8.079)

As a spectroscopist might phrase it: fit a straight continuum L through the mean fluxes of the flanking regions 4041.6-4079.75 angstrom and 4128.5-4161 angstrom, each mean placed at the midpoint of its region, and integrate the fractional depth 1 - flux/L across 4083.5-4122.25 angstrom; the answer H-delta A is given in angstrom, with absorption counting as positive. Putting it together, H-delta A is -2.3 angstrom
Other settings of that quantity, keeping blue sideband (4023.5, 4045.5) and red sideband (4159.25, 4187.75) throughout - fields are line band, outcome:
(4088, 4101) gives -1.55 angstrom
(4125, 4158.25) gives -0.37 angstrom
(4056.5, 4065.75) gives 0.10 angstrom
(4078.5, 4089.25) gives -0.48 angstrom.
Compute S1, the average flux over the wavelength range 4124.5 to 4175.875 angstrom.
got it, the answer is 8.47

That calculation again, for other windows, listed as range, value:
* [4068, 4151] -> 8.61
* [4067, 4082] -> 8.34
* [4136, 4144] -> 8.75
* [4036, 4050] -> 8.25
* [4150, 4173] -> 8.65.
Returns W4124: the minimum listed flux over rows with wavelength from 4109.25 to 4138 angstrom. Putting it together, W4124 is 7.235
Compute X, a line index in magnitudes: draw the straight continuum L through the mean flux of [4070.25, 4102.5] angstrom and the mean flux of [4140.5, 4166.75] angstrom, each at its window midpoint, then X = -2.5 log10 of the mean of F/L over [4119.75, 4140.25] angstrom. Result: 0.06 mag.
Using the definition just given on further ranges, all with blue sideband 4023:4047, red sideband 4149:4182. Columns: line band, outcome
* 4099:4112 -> -0.04 mag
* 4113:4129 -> -0.01 mag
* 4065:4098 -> -0.06 mag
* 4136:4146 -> -0.04 mag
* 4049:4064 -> -0.03 mag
